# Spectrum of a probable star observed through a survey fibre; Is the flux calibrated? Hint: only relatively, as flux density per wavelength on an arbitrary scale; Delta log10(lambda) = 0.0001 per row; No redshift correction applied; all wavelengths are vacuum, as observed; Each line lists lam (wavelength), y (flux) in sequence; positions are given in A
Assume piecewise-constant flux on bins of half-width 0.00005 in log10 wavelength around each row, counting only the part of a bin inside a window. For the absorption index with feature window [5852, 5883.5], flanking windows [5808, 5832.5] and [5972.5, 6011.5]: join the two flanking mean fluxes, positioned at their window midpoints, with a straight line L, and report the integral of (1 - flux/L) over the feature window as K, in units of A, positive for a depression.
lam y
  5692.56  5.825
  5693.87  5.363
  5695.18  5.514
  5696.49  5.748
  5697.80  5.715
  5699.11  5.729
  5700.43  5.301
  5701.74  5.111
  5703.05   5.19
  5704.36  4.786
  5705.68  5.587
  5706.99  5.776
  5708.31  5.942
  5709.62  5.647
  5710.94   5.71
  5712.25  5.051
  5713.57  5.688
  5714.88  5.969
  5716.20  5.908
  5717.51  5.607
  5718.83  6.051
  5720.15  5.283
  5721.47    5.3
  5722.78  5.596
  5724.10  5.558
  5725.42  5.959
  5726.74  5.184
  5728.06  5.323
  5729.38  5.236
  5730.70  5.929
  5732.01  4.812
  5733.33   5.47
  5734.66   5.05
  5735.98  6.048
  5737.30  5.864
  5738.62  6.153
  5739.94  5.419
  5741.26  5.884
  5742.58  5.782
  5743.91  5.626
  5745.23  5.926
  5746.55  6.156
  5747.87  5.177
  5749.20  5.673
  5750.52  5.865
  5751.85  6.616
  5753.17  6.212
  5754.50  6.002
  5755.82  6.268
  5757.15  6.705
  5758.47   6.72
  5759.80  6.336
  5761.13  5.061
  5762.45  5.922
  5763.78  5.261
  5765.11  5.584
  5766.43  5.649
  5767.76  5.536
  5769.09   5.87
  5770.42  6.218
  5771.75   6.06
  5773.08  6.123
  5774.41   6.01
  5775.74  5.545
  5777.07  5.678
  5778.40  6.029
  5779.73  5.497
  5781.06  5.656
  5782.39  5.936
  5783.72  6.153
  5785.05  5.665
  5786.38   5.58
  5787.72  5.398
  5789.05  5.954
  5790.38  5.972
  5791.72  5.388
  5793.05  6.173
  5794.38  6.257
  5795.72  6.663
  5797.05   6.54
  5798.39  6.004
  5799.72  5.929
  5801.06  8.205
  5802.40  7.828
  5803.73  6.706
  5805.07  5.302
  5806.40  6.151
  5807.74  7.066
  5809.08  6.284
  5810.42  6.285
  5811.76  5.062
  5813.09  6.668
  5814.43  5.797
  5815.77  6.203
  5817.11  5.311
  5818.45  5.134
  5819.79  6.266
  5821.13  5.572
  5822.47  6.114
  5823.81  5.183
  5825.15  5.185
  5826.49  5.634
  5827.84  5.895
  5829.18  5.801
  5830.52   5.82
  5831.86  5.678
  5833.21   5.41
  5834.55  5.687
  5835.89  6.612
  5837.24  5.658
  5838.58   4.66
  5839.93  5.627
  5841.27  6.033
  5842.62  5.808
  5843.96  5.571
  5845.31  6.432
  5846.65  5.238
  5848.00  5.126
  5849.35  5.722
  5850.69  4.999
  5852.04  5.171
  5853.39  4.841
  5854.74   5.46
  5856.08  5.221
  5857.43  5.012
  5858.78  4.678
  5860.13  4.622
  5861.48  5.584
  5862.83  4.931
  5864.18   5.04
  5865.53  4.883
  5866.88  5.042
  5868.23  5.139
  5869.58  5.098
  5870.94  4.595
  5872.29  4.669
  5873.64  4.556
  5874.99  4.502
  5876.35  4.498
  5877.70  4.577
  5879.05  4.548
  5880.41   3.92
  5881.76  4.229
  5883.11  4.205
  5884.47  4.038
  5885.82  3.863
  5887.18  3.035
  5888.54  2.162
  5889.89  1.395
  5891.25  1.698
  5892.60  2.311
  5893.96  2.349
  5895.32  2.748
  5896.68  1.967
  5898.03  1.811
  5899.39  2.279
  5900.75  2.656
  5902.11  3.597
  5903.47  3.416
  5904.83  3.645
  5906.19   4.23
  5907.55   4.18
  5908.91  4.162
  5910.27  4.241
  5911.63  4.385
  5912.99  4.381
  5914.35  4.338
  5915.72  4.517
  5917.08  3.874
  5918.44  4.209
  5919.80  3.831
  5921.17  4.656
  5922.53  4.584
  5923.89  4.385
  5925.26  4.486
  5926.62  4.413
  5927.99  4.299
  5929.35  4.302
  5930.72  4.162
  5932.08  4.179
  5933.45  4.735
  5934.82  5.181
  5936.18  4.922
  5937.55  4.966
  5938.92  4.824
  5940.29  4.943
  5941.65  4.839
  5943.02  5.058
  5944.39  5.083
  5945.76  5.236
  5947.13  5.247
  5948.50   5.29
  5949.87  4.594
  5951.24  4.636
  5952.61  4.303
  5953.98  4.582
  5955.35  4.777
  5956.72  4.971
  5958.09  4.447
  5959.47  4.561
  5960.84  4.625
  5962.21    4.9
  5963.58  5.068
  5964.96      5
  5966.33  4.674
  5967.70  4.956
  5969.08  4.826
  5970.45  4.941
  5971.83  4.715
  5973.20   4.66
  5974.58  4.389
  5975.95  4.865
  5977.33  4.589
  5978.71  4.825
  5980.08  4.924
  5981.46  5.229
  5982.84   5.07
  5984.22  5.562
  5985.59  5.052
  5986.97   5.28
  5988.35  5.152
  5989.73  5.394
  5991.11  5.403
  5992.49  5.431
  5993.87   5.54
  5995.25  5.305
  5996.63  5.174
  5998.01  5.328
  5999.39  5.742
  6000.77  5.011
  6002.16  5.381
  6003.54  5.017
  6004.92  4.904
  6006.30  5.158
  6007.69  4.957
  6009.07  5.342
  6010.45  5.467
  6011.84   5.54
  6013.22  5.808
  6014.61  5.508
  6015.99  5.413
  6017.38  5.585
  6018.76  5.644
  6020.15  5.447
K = 4.6 A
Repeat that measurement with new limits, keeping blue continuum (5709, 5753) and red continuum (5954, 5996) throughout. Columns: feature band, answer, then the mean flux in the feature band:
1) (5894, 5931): 9.5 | 3.81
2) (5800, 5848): -4.7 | 5.93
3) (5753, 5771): -1.2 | 5.94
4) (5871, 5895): 7.6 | 3.58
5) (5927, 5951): 1.2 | 4.81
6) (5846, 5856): 0.2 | 5.22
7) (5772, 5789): -0.8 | 5.79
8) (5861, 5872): 0.5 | 5.02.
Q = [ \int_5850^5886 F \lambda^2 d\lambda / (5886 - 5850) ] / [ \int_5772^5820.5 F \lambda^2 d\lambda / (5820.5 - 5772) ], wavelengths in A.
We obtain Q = 0.8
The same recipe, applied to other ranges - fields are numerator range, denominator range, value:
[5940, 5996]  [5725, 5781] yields 0.92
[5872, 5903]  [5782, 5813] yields 0.54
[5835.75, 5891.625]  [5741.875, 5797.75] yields 0.82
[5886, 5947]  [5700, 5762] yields 0.73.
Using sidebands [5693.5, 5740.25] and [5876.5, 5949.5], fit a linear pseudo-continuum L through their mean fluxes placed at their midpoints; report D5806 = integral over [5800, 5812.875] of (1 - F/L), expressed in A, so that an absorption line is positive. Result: -4.51 A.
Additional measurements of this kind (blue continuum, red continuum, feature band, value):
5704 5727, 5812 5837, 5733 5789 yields -1.73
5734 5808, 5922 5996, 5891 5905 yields 7.09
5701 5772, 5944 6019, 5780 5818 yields -4.05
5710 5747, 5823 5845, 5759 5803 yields -2.73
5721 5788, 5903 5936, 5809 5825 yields -1.75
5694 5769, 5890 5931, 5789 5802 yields -3.71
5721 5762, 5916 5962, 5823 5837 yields -1.13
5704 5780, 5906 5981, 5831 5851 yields -1.64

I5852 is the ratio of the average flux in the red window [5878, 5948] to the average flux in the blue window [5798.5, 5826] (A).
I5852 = 0.65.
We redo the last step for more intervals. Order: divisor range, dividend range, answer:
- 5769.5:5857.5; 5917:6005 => 0.83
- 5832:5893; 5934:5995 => 1.05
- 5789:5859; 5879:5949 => 0.68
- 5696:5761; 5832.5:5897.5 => 0.80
